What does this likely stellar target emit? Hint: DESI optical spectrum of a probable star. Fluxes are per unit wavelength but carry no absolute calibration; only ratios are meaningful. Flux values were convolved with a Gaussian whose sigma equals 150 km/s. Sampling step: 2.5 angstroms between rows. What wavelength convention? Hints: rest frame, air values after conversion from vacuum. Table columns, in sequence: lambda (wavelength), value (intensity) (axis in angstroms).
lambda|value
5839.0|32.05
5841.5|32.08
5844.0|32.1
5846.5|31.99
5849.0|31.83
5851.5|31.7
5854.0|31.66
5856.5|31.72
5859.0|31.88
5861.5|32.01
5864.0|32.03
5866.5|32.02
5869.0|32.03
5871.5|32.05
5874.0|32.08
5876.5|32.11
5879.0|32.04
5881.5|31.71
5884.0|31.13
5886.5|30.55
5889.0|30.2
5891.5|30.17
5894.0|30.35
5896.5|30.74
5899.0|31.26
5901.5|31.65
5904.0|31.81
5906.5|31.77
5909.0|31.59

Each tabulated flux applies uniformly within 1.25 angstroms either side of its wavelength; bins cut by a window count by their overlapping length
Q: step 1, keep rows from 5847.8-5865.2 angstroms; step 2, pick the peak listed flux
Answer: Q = 32.03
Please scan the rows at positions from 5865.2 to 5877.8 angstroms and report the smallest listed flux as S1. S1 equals 32.02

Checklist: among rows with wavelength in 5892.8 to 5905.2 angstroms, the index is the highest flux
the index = 31.81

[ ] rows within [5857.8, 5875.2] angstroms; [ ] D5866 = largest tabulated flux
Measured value 32.08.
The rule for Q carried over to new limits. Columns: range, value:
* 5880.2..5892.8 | 31.71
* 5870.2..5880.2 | 32.11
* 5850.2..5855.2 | 31.7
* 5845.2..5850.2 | 31.99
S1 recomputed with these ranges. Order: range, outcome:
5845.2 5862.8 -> 31.66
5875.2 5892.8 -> 30.17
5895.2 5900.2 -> 30.74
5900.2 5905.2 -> 31.65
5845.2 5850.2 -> 31.83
